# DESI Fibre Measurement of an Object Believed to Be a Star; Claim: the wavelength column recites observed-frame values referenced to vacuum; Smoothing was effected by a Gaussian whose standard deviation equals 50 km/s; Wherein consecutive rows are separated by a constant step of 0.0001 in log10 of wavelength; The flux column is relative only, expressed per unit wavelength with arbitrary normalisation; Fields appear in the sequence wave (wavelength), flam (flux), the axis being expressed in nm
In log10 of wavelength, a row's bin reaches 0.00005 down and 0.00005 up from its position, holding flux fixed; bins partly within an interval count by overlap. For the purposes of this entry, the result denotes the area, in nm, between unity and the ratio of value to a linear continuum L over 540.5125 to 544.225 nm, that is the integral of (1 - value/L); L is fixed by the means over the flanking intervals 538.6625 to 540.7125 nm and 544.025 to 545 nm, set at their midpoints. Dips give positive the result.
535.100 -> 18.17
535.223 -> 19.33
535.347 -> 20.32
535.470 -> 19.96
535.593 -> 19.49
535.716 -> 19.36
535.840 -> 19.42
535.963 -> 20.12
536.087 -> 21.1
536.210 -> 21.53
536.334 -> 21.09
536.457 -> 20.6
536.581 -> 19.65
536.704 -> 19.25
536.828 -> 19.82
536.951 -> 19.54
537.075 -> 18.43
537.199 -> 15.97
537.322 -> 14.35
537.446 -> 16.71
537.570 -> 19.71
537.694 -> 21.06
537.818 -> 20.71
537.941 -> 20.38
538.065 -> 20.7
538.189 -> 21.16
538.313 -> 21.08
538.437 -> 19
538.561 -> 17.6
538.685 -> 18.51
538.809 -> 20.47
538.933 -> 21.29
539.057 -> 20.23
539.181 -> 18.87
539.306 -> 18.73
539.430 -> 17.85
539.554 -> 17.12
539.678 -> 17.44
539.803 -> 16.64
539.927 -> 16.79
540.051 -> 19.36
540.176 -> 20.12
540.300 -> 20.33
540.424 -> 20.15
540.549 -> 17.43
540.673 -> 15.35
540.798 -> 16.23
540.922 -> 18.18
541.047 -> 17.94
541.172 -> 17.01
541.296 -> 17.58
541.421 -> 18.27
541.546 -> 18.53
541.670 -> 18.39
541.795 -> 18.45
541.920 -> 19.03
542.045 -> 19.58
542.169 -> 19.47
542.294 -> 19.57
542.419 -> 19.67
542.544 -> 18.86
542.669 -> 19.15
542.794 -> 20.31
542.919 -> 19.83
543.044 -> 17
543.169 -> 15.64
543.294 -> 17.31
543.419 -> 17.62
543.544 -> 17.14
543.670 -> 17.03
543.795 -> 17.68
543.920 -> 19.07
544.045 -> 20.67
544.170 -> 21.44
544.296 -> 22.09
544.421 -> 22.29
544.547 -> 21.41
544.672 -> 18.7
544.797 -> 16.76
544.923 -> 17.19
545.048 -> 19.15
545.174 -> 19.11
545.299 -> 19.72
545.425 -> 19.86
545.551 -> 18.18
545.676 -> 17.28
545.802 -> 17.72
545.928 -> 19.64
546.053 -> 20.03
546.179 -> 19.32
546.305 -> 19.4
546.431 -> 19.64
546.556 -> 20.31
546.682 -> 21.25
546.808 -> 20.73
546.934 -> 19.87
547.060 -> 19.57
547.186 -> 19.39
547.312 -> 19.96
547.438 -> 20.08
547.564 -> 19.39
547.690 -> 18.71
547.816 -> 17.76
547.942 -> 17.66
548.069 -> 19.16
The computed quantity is 0.21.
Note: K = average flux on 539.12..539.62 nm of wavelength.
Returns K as 18.1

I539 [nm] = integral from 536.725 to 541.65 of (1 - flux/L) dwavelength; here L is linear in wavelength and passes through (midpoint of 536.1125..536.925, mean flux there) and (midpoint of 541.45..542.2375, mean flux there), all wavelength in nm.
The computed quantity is 0.25 nm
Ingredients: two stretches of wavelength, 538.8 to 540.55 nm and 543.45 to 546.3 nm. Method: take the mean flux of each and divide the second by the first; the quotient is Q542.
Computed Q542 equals 1.0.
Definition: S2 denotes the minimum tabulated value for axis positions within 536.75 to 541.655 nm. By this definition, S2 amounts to 14.35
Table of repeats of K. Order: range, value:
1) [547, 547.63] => 19.7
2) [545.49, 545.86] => 17.7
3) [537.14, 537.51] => 15.7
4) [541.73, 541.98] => 18.7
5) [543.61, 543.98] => 17.9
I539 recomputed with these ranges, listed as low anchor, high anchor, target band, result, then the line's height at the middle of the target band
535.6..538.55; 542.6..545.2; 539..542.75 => 0.15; 19.2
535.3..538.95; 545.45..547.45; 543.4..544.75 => 0.00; 19.5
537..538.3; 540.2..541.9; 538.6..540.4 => -0.03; 18.5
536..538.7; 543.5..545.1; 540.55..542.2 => 0.12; 19.4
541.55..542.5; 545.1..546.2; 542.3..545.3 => 0.02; 19.1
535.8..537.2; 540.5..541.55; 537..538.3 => 0.01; 19.2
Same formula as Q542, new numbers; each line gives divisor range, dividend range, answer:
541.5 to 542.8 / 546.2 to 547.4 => 1.04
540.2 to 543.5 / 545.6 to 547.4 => 1.07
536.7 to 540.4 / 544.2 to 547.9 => 1.03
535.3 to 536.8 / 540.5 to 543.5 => 0.90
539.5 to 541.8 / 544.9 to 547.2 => 1.08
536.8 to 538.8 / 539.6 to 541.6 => 0.94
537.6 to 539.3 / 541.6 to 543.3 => 0.94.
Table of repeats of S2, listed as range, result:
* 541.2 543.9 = 15.64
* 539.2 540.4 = 16.64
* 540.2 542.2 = 15.35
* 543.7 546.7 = 16.76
